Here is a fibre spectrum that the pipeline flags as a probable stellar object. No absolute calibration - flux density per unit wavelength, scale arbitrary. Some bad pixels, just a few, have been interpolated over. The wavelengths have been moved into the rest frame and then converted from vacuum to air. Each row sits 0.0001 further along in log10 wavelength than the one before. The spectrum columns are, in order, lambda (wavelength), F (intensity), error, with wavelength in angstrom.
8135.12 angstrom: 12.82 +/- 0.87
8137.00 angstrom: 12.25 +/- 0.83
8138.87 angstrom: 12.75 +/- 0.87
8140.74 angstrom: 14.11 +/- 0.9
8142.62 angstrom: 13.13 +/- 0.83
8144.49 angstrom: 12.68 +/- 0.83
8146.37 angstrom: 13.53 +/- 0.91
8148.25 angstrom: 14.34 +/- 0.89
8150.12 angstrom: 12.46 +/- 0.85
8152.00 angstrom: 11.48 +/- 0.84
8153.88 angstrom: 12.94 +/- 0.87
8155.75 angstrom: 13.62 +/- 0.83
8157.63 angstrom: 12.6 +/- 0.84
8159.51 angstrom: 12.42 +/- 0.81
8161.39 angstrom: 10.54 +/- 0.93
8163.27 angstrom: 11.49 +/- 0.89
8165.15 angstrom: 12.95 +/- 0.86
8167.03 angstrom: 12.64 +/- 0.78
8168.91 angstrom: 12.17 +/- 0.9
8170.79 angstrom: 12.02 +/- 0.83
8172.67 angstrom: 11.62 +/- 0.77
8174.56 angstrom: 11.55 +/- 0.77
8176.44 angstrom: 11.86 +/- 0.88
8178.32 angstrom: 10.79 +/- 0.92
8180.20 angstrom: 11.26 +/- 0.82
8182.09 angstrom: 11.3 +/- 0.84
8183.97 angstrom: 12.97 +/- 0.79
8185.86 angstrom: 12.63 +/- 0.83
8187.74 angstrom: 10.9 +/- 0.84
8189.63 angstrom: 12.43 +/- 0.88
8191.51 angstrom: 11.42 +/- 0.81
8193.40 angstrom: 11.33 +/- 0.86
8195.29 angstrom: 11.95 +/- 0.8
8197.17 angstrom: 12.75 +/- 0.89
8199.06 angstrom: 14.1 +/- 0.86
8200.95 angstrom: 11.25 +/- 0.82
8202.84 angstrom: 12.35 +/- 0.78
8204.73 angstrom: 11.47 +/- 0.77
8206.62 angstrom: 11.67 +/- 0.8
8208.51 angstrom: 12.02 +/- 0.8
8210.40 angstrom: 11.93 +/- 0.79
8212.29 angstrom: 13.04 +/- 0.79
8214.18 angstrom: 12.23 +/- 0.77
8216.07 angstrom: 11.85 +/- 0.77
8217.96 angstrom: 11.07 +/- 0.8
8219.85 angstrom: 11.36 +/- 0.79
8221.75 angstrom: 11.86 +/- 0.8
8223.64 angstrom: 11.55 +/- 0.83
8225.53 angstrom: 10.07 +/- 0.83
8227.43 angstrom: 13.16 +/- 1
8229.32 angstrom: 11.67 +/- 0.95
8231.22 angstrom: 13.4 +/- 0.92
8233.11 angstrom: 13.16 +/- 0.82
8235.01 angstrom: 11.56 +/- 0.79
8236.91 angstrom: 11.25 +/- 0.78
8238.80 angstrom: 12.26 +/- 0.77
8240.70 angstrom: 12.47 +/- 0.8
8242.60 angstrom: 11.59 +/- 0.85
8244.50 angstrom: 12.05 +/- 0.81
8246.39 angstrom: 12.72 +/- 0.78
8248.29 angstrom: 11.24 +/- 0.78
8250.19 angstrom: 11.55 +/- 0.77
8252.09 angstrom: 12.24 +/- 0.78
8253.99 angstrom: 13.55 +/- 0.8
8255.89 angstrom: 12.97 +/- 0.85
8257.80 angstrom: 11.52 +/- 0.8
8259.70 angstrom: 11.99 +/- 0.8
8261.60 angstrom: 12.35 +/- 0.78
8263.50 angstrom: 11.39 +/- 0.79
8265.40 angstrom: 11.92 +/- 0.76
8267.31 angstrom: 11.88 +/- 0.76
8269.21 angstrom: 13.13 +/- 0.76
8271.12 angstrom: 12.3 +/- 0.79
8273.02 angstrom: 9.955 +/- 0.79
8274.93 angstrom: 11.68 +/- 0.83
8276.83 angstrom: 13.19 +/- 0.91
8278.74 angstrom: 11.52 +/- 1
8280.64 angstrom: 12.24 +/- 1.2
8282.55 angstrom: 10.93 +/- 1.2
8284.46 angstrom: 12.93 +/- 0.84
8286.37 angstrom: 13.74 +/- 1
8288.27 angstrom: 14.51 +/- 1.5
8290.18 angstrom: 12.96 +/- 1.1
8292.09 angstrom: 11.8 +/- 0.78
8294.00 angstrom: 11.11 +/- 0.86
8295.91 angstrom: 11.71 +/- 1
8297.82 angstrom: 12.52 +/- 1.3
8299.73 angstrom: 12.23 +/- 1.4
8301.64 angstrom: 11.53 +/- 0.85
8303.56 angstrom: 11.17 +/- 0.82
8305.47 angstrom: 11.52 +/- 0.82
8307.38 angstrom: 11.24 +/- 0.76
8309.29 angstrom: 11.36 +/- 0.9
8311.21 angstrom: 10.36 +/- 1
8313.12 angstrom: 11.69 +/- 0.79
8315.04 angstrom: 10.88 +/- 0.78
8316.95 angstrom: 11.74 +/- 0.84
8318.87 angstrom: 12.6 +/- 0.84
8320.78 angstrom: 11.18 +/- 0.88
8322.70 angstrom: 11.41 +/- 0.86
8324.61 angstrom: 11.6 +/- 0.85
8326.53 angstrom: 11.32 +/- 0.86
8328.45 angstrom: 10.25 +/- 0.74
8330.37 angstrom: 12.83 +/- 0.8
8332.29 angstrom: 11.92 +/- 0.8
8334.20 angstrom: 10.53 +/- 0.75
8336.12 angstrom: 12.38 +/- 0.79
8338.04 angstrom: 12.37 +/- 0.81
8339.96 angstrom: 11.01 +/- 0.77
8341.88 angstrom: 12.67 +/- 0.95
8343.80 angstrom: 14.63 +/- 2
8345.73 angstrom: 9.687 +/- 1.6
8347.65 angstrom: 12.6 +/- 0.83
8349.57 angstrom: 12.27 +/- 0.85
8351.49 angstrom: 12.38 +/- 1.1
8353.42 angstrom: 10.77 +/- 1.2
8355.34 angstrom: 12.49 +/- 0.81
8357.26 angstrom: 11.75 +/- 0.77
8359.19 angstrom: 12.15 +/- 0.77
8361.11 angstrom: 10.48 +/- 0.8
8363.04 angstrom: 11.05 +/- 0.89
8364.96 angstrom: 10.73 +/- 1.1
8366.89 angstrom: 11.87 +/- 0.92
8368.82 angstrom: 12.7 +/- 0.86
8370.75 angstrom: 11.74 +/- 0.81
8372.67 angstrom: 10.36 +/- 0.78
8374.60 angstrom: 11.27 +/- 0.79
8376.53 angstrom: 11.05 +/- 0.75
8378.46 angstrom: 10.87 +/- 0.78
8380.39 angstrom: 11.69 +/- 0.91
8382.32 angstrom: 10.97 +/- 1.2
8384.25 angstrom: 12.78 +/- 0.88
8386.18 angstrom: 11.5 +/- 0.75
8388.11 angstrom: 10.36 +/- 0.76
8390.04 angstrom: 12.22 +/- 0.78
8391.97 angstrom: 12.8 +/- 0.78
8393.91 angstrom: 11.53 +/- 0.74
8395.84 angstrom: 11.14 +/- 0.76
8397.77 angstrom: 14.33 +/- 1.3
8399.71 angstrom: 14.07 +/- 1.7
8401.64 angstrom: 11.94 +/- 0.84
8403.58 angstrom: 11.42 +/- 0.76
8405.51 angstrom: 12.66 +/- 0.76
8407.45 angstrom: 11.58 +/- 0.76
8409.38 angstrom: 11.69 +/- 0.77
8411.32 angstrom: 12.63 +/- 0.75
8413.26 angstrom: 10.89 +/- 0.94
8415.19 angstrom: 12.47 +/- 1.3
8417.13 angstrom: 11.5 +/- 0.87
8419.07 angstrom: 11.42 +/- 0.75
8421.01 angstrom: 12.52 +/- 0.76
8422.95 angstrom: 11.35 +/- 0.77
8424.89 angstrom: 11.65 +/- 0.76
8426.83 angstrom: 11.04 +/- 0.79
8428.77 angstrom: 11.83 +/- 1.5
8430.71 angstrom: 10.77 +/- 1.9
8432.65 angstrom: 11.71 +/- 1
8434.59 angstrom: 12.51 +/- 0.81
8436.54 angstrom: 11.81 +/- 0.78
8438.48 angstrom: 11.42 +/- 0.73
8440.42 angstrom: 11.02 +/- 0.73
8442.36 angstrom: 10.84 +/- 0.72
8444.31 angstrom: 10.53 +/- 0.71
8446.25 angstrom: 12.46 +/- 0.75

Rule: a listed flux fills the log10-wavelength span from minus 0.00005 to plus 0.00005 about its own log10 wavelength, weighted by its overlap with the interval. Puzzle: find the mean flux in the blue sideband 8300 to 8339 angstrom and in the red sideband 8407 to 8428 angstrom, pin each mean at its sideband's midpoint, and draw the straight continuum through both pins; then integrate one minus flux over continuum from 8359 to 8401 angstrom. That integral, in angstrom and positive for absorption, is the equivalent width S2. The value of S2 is -0.3 angstrom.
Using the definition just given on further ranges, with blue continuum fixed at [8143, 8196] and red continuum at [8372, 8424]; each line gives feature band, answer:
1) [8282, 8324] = 0.29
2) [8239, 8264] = -0.23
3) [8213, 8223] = 0.31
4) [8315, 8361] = 0.40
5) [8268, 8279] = 0.01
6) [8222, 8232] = 0.11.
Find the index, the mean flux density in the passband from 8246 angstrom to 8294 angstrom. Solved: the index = 12.2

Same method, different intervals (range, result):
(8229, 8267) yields 12.1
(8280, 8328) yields 11.8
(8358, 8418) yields 11.8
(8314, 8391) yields 11.6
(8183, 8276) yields 12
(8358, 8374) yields 11.4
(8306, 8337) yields 11.5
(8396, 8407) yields 12.7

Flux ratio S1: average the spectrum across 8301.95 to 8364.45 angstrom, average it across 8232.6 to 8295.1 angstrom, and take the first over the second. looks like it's 0.96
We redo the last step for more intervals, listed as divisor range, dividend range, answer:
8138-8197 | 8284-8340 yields 0.96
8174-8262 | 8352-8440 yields 0.98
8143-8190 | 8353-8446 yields 0.96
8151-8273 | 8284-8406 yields 0.98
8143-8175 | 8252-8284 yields 0.97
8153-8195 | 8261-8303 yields 1.01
